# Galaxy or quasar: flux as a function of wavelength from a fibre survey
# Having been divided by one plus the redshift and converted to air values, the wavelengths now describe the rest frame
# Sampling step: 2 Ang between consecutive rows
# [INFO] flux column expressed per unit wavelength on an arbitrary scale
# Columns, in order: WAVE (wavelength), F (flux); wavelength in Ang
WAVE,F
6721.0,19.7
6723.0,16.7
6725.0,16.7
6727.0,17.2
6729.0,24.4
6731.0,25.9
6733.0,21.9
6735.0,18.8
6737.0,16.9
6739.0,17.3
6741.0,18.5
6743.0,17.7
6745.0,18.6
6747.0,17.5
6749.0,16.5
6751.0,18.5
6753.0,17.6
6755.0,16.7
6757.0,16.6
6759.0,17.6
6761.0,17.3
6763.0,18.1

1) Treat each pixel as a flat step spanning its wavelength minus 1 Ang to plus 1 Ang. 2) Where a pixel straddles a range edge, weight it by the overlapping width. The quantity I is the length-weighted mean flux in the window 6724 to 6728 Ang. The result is 16.9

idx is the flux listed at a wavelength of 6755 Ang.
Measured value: 16.7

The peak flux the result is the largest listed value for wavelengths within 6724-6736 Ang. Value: 25.9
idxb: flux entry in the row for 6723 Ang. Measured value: 16.7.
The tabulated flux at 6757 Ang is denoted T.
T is 16.6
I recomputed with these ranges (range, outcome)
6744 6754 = 17.7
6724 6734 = 21.2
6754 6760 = 17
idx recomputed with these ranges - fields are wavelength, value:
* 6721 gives 19.7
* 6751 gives 18.5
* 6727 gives 17.2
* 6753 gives 17.6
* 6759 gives 17.6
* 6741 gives 18.5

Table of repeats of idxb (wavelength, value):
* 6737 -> 16.9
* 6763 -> 18.1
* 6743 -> 17.7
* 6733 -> 21.9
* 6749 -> 16.5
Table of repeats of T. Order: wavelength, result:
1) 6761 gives 17.3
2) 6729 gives 24.4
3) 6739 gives 17.3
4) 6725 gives 16.7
